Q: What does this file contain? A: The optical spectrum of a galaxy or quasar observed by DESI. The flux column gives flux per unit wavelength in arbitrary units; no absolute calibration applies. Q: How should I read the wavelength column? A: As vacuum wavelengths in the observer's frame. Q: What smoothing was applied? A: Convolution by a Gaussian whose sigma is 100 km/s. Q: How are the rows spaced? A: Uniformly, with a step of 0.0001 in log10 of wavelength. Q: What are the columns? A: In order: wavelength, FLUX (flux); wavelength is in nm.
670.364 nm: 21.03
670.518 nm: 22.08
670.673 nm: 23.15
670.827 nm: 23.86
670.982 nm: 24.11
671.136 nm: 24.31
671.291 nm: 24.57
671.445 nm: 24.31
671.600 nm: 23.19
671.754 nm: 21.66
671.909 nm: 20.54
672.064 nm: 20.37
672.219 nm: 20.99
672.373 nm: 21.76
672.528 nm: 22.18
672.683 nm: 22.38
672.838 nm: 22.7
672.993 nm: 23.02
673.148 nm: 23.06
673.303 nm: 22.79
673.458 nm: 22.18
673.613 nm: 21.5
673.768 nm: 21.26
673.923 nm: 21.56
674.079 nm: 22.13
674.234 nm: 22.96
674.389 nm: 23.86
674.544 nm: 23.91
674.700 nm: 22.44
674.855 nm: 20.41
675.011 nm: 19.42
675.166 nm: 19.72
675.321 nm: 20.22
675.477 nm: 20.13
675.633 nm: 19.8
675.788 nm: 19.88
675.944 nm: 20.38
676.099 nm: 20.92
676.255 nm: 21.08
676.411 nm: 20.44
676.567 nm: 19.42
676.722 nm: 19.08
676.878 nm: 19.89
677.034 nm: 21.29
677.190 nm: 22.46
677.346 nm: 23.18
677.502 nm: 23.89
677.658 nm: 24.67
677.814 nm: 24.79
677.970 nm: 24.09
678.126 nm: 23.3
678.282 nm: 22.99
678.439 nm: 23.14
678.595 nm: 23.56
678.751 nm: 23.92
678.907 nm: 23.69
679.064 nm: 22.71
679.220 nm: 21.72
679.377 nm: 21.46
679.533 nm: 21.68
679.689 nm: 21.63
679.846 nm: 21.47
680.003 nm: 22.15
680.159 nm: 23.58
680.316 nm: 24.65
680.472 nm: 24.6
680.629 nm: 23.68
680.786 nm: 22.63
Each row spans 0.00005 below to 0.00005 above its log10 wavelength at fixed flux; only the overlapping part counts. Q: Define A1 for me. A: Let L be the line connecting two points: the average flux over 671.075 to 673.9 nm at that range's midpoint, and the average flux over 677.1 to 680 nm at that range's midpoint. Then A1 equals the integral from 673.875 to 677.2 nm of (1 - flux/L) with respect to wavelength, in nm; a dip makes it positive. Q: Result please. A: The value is 0.25 nm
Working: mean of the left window 22.4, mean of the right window 23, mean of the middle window 20.9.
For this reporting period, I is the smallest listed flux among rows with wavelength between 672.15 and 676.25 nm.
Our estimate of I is 19.42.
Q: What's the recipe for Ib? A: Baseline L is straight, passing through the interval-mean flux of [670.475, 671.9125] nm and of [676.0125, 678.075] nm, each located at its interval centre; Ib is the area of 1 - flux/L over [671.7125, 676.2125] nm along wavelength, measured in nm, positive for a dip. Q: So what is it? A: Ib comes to 0.23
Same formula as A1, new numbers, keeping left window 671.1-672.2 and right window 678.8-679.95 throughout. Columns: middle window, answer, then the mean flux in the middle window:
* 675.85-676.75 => 0.08 nm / 20.3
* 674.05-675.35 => 0.04 nm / 21.7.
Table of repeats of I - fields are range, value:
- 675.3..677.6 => 19.08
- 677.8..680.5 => 21.46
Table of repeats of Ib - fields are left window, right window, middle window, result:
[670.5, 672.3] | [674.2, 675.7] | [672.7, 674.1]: -0.02 nm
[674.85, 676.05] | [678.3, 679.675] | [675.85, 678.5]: -0.09 nm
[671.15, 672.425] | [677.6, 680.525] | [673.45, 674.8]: 0.01 nm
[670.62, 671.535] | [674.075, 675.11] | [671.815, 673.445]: 0.09 nm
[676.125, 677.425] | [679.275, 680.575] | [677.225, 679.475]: -0.16 nm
